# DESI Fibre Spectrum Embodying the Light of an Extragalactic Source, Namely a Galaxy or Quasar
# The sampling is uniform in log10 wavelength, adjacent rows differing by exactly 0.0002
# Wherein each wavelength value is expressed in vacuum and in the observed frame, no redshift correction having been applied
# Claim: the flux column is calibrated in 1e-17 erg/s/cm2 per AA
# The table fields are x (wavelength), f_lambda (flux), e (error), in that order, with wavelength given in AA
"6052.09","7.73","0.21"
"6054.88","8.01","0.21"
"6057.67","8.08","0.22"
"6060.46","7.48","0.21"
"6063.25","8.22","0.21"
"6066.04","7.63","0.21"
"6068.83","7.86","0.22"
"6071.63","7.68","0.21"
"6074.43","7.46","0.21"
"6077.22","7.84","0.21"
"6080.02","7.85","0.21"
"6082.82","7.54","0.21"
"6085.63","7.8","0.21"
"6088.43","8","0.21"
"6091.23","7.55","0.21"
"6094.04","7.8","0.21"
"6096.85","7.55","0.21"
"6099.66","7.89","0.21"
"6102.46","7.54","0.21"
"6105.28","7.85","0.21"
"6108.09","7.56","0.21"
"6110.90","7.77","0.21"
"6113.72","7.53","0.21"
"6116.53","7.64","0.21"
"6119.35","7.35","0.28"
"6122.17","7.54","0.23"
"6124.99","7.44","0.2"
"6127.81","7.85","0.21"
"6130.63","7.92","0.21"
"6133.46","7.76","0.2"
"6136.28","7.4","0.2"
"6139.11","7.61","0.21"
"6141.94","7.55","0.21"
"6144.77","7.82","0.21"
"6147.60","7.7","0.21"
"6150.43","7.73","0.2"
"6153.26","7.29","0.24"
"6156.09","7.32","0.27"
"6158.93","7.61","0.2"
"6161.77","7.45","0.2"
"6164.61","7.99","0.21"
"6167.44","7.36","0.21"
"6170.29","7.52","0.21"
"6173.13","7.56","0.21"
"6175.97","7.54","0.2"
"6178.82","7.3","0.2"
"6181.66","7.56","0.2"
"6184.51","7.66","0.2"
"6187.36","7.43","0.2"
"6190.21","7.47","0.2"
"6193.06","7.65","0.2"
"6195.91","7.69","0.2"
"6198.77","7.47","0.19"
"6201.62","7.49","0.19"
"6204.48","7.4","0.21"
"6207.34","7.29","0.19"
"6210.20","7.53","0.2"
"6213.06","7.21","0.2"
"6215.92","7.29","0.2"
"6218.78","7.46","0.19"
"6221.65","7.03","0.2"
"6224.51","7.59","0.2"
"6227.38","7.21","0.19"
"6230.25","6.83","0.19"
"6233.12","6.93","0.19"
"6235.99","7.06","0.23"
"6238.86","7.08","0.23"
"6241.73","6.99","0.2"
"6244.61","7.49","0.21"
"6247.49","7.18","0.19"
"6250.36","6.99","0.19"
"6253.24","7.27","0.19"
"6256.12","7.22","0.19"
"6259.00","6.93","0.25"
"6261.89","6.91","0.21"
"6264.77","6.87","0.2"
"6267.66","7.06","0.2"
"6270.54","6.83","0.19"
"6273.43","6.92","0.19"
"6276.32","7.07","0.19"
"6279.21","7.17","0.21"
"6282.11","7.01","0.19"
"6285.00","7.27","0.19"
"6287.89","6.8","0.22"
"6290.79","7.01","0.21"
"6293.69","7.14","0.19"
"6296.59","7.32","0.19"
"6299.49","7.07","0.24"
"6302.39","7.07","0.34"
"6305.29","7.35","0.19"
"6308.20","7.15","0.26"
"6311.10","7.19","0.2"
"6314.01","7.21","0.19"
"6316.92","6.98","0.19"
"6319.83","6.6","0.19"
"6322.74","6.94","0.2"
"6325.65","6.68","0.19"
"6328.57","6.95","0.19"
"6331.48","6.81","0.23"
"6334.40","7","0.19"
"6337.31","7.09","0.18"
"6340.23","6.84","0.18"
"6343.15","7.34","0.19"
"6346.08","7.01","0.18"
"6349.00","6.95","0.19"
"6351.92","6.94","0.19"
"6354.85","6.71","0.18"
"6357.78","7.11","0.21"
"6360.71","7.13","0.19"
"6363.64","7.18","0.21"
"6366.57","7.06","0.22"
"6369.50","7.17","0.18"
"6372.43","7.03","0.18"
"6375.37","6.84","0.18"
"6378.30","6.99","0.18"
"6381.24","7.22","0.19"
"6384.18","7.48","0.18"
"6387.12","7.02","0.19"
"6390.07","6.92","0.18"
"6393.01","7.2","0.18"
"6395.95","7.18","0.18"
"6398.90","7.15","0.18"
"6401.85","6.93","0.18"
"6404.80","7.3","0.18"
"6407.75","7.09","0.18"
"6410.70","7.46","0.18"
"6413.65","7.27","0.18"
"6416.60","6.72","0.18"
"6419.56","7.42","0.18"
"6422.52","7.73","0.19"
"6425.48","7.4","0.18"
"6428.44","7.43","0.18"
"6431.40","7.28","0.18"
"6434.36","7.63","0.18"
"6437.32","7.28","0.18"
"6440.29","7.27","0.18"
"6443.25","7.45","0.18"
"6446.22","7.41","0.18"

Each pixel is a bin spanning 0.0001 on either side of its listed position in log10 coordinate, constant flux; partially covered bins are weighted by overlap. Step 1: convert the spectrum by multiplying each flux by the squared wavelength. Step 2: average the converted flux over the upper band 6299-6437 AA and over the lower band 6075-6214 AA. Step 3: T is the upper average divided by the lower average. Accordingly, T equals 1.01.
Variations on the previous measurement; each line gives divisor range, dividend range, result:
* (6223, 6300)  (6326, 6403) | 1.03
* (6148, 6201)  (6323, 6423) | 1.00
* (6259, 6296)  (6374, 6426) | 1.07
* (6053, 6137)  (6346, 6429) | 1.02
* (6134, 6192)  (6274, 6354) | 0.98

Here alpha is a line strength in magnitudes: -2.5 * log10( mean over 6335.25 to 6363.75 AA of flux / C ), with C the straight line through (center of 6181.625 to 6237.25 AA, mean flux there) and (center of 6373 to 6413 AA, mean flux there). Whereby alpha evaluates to 0.03 mag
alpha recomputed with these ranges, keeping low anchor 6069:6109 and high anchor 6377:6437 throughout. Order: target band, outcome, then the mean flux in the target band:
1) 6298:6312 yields 0.034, 7.17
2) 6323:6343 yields 0.064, 6.93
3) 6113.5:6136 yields 0.005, 7.62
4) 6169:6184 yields 0.011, 7.51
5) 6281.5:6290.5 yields 0.059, 7.03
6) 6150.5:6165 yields 0.014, 7.52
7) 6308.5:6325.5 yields 0.061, 6.97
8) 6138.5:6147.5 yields -0.005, 7.67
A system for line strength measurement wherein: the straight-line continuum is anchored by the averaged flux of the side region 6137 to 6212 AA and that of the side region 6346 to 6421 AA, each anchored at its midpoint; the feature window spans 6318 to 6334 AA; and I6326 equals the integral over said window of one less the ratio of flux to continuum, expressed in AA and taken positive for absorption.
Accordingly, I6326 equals 0.89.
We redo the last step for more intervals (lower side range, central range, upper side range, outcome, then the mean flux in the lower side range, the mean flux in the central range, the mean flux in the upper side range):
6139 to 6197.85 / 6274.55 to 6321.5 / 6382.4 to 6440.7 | 2.0 AA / 7.56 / 7.09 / 7.26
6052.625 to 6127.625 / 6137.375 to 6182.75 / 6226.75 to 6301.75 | -0.6 AA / 7.71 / 7.56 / 7.06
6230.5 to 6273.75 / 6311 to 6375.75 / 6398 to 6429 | 1.6 AA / 7.05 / 6.99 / 7.26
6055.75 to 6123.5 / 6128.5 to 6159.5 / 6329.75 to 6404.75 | -0.1 AA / 7.71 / 7.62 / 7.06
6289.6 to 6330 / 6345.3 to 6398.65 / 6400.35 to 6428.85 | 0.8 AA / 7.05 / 7.07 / 7.27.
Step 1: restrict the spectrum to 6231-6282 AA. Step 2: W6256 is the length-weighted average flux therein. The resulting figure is 7.05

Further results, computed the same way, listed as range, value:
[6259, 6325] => 7.04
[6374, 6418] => 7.12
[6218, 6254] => 7.16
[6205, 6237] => 7.23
